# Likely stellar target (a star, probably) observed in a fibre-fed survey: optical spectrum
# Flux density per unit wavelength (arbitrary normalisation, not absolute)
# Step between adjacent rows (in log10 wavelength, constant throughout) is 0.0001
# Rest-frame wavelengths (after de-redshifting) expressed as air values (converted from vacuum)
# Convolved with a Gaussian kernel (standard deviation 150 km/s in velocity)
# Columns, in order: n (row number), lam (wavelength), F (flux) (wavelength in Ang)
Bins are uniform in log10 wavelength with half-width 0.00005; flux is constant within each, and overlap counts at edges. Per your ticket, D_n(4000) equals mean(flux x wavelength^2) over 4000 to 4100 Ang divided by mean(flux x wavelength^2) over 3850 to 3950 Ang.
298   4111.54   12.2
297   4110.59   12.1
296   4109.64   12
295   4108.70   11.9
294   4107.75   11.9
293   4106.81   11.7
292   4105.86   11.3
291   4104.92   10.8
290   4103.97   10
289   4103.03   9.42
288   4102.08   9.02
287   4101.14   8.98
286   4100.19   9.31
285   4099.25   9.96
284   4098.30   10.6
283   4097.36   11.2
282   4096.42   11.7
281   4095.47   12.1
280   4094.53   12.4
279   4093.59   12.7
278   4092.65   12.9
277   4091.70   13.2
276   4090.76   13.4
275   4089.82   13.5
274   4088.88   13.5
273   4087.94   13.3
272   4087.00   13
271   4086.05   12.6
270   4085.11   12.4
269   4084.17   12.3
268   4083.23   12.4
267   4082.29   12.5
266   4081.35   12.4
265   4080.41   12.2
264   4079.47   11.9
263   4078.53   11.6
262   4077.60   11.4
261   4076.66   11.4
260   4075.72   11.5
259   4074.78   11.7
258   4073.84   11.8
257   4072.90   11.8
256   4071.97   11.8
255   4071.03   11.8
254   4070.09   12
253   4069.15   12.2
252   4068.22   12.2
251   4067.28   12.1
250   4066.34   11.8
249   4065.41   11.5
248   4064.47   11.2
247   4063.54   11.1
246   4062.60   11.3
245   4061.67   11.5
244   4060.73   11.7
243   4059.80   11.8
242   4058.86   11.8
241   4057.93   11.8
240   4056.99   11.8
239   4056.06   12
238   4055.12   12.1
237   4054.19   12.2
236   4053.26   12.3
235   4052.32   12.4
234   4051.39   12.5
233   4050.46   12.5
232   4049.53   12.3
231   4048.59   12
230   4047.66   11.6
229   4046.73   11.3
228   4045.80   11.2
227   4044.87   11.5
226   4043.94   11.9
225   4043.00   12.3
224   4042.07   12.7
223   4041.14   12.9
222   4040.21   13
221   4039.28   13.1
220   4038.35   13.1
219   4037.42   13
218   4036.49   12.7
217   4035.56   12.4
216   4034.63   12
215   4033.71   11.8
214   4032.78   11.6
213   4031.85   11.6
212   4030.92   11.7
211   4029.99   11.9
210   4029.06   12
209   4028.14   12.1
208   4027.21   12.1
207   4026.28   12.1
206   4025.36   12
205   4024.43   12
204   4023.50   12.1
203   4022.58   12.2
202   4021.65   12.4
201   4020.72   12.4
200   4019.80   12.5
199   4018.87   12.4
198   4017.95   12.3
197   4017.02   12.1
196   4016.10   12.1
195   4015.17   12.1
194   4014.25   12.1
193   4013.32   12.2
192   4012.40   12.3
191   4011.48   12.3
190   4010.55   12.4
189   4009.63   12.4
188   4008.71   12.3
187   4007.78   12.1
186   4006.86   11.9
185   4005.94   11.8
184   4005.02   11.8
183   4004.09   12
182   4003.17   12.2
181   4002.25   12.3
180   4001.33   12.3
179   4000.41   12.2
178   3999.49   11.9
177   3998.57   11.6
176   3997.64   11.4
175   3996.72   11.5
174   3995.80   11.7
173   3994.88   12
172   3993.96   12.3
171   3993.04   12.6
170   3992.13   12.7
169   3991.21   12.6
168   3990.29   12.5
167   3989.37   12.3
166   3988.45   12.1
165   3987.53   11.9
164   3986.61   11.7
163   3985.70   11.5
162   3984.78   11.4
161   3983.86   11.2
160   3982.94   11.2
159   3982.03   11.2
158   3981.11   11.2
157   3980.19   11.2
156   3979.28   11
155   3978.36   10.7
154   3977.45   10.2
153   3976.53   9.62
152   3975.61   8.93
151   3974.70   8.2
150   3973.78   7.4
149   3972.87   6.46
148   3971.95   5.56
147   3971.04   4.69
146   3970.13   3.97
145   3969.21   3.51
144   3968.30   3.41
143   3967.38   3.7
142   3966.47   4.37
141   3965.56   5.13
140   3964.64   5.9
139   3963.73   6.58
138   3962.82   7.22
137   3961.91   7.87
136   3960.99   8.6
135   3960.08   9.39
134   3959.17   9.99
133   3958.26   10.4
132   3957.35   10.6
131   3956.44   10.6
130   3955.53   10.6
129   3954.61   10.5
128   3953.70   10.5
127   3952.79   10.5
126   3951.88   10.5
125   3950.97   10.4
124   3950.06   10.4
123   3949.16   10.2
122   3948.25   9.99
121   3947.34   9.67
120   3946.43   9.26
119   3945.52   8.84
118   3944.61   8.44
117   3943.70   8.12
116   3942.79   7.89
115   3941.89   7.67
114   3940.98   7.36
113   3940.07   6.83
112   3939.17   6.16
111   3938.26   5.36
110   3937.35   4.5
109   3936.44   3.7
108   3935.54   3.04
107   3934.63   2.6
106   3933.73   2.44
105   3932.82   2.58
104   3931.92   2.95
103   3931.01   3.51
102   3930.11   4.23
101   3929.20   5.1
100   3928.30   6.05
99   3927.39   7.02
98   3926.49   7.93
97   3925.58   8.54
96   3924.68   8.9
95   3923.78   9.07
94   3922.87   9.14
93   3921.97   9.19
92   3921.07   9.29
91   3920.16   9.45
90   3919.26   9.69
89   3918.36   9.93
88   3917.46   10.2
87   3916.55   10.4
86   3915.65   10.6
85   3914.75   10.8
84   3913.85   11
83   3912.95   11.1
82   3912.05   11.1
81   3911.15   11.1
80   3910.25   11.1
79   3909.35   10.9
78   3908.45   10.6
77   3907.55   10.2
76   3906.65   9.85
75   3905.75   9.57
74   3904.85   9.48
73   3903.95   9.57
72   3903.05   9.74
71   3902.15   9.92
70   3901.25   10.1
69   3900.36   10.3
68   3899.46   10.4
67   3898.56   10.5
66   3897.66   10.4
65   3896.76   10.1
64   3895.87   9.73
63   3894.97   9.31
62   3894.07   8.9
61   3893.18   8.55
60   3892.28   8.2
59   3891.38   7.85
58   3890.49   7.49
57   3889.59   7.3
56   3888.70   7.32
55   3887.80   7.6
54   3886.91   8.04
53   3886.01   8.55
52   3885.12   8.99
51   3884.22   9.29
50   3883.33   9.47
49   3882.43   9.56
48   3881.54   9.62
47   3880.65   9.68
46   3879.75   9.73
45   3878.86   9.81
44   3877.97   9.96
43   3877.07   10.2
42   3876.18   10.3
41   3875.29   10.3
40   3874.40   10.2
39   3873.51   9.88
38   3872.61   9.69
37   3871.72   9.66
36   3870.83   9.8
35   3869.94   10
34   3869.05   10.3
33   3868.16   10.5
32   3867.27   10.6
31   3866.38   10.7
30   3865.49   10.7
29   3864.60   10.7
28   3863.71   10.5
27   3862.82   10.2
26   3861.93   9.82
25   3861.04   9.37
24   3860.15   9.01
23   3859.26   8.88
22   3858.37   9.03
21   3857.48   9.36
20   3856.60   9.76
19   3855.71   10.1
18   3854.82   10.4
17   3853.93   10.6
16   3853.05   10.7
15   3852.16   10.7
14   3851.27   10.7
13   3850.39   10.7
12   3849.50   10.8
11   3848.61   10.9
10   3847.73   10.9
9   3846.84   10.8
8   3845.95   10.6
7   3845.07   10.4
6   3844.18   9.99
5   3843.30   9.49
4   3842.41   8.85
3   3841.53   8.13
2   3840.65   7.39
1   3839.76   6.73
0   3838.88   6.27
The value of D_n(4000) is 1.5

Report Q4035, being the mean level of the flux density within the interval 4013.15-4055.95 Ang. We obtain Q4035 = 12.2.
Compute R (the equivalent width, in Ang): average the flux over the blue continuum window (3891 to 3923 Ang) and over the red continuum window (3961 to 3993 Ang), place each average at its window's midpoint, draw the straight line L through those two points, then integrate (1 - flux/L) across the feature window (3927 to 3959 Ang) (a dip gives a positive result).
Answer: 6.59 Ang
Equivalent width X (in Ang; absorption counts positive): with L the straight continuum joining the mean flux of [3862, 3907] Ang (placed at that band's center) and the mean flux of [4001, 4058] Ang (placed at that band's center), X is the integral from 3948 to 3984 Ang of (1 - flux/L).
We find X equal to 8.1 Ang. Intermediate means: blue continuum 9.58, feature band 8.56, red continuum 12.2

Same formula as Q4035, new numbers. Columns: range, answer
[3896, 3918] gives 10.4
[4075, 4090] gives 12.3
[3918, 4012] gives 9.04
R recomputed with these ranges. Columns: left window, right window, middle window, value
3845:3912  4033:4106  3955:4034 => 3.58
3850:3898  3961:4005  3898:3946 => 7.24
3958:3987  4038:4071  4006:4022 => -3.33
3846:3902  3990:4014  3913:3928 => 1.61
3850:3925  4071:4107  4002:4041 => -4.01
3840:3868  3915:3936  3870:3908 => -3.87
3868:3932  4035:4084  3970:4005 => -0.01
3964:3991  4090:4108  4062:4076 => -1.48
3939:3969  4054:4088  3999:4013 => -3.07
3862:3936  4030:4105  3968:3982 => 3.31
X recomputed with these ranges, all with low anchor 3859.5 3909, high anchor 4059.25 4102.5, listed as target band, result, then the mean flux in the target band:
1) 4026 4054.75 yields -2.0 Ang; 12.2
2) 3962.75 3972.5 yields 5.3 Ang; 4.83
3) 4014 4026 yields -1.1 Ang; 12.2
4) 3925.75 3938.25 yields 7.1 Ang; 4.41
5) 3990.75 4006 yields -1.6 Ang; 12.1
